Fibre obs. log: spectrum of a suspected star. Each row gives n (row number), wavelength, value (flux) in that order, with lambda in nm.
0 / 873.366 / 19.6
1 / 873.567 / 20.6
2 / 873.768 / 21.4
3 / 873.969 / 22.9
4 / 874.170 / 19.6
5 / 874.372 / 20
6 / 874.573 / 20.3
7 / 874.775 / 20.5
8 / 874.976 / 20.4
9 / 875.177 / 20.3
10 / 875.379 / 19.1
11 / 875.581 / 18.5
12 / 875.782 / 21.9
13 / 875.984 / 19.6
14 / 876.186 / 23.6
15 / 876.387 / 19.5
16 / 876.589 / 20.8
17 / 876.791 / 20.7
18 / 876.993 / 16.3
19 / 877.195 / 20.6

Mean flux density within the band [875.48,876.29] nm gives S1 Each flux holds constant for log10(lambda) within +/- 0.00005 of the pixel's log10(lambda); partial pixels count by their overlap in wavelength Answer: 20.9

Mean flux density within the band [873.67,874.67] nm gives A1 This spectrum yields 20.8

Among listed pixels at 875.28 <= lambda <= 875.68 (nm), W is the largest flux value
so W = 19.1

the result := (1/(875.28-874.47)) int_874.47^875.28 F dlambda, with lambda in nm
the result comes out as 20.4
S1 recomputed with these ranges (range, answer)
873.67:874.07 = 22.2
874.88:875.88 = 20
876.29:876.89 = 20.3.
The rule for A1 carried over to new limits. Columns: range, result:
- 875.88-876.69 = 20.9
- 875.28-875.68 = 18.8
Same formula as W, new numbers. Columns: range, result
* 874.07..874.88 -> 20.5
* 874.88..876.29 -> 23.6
